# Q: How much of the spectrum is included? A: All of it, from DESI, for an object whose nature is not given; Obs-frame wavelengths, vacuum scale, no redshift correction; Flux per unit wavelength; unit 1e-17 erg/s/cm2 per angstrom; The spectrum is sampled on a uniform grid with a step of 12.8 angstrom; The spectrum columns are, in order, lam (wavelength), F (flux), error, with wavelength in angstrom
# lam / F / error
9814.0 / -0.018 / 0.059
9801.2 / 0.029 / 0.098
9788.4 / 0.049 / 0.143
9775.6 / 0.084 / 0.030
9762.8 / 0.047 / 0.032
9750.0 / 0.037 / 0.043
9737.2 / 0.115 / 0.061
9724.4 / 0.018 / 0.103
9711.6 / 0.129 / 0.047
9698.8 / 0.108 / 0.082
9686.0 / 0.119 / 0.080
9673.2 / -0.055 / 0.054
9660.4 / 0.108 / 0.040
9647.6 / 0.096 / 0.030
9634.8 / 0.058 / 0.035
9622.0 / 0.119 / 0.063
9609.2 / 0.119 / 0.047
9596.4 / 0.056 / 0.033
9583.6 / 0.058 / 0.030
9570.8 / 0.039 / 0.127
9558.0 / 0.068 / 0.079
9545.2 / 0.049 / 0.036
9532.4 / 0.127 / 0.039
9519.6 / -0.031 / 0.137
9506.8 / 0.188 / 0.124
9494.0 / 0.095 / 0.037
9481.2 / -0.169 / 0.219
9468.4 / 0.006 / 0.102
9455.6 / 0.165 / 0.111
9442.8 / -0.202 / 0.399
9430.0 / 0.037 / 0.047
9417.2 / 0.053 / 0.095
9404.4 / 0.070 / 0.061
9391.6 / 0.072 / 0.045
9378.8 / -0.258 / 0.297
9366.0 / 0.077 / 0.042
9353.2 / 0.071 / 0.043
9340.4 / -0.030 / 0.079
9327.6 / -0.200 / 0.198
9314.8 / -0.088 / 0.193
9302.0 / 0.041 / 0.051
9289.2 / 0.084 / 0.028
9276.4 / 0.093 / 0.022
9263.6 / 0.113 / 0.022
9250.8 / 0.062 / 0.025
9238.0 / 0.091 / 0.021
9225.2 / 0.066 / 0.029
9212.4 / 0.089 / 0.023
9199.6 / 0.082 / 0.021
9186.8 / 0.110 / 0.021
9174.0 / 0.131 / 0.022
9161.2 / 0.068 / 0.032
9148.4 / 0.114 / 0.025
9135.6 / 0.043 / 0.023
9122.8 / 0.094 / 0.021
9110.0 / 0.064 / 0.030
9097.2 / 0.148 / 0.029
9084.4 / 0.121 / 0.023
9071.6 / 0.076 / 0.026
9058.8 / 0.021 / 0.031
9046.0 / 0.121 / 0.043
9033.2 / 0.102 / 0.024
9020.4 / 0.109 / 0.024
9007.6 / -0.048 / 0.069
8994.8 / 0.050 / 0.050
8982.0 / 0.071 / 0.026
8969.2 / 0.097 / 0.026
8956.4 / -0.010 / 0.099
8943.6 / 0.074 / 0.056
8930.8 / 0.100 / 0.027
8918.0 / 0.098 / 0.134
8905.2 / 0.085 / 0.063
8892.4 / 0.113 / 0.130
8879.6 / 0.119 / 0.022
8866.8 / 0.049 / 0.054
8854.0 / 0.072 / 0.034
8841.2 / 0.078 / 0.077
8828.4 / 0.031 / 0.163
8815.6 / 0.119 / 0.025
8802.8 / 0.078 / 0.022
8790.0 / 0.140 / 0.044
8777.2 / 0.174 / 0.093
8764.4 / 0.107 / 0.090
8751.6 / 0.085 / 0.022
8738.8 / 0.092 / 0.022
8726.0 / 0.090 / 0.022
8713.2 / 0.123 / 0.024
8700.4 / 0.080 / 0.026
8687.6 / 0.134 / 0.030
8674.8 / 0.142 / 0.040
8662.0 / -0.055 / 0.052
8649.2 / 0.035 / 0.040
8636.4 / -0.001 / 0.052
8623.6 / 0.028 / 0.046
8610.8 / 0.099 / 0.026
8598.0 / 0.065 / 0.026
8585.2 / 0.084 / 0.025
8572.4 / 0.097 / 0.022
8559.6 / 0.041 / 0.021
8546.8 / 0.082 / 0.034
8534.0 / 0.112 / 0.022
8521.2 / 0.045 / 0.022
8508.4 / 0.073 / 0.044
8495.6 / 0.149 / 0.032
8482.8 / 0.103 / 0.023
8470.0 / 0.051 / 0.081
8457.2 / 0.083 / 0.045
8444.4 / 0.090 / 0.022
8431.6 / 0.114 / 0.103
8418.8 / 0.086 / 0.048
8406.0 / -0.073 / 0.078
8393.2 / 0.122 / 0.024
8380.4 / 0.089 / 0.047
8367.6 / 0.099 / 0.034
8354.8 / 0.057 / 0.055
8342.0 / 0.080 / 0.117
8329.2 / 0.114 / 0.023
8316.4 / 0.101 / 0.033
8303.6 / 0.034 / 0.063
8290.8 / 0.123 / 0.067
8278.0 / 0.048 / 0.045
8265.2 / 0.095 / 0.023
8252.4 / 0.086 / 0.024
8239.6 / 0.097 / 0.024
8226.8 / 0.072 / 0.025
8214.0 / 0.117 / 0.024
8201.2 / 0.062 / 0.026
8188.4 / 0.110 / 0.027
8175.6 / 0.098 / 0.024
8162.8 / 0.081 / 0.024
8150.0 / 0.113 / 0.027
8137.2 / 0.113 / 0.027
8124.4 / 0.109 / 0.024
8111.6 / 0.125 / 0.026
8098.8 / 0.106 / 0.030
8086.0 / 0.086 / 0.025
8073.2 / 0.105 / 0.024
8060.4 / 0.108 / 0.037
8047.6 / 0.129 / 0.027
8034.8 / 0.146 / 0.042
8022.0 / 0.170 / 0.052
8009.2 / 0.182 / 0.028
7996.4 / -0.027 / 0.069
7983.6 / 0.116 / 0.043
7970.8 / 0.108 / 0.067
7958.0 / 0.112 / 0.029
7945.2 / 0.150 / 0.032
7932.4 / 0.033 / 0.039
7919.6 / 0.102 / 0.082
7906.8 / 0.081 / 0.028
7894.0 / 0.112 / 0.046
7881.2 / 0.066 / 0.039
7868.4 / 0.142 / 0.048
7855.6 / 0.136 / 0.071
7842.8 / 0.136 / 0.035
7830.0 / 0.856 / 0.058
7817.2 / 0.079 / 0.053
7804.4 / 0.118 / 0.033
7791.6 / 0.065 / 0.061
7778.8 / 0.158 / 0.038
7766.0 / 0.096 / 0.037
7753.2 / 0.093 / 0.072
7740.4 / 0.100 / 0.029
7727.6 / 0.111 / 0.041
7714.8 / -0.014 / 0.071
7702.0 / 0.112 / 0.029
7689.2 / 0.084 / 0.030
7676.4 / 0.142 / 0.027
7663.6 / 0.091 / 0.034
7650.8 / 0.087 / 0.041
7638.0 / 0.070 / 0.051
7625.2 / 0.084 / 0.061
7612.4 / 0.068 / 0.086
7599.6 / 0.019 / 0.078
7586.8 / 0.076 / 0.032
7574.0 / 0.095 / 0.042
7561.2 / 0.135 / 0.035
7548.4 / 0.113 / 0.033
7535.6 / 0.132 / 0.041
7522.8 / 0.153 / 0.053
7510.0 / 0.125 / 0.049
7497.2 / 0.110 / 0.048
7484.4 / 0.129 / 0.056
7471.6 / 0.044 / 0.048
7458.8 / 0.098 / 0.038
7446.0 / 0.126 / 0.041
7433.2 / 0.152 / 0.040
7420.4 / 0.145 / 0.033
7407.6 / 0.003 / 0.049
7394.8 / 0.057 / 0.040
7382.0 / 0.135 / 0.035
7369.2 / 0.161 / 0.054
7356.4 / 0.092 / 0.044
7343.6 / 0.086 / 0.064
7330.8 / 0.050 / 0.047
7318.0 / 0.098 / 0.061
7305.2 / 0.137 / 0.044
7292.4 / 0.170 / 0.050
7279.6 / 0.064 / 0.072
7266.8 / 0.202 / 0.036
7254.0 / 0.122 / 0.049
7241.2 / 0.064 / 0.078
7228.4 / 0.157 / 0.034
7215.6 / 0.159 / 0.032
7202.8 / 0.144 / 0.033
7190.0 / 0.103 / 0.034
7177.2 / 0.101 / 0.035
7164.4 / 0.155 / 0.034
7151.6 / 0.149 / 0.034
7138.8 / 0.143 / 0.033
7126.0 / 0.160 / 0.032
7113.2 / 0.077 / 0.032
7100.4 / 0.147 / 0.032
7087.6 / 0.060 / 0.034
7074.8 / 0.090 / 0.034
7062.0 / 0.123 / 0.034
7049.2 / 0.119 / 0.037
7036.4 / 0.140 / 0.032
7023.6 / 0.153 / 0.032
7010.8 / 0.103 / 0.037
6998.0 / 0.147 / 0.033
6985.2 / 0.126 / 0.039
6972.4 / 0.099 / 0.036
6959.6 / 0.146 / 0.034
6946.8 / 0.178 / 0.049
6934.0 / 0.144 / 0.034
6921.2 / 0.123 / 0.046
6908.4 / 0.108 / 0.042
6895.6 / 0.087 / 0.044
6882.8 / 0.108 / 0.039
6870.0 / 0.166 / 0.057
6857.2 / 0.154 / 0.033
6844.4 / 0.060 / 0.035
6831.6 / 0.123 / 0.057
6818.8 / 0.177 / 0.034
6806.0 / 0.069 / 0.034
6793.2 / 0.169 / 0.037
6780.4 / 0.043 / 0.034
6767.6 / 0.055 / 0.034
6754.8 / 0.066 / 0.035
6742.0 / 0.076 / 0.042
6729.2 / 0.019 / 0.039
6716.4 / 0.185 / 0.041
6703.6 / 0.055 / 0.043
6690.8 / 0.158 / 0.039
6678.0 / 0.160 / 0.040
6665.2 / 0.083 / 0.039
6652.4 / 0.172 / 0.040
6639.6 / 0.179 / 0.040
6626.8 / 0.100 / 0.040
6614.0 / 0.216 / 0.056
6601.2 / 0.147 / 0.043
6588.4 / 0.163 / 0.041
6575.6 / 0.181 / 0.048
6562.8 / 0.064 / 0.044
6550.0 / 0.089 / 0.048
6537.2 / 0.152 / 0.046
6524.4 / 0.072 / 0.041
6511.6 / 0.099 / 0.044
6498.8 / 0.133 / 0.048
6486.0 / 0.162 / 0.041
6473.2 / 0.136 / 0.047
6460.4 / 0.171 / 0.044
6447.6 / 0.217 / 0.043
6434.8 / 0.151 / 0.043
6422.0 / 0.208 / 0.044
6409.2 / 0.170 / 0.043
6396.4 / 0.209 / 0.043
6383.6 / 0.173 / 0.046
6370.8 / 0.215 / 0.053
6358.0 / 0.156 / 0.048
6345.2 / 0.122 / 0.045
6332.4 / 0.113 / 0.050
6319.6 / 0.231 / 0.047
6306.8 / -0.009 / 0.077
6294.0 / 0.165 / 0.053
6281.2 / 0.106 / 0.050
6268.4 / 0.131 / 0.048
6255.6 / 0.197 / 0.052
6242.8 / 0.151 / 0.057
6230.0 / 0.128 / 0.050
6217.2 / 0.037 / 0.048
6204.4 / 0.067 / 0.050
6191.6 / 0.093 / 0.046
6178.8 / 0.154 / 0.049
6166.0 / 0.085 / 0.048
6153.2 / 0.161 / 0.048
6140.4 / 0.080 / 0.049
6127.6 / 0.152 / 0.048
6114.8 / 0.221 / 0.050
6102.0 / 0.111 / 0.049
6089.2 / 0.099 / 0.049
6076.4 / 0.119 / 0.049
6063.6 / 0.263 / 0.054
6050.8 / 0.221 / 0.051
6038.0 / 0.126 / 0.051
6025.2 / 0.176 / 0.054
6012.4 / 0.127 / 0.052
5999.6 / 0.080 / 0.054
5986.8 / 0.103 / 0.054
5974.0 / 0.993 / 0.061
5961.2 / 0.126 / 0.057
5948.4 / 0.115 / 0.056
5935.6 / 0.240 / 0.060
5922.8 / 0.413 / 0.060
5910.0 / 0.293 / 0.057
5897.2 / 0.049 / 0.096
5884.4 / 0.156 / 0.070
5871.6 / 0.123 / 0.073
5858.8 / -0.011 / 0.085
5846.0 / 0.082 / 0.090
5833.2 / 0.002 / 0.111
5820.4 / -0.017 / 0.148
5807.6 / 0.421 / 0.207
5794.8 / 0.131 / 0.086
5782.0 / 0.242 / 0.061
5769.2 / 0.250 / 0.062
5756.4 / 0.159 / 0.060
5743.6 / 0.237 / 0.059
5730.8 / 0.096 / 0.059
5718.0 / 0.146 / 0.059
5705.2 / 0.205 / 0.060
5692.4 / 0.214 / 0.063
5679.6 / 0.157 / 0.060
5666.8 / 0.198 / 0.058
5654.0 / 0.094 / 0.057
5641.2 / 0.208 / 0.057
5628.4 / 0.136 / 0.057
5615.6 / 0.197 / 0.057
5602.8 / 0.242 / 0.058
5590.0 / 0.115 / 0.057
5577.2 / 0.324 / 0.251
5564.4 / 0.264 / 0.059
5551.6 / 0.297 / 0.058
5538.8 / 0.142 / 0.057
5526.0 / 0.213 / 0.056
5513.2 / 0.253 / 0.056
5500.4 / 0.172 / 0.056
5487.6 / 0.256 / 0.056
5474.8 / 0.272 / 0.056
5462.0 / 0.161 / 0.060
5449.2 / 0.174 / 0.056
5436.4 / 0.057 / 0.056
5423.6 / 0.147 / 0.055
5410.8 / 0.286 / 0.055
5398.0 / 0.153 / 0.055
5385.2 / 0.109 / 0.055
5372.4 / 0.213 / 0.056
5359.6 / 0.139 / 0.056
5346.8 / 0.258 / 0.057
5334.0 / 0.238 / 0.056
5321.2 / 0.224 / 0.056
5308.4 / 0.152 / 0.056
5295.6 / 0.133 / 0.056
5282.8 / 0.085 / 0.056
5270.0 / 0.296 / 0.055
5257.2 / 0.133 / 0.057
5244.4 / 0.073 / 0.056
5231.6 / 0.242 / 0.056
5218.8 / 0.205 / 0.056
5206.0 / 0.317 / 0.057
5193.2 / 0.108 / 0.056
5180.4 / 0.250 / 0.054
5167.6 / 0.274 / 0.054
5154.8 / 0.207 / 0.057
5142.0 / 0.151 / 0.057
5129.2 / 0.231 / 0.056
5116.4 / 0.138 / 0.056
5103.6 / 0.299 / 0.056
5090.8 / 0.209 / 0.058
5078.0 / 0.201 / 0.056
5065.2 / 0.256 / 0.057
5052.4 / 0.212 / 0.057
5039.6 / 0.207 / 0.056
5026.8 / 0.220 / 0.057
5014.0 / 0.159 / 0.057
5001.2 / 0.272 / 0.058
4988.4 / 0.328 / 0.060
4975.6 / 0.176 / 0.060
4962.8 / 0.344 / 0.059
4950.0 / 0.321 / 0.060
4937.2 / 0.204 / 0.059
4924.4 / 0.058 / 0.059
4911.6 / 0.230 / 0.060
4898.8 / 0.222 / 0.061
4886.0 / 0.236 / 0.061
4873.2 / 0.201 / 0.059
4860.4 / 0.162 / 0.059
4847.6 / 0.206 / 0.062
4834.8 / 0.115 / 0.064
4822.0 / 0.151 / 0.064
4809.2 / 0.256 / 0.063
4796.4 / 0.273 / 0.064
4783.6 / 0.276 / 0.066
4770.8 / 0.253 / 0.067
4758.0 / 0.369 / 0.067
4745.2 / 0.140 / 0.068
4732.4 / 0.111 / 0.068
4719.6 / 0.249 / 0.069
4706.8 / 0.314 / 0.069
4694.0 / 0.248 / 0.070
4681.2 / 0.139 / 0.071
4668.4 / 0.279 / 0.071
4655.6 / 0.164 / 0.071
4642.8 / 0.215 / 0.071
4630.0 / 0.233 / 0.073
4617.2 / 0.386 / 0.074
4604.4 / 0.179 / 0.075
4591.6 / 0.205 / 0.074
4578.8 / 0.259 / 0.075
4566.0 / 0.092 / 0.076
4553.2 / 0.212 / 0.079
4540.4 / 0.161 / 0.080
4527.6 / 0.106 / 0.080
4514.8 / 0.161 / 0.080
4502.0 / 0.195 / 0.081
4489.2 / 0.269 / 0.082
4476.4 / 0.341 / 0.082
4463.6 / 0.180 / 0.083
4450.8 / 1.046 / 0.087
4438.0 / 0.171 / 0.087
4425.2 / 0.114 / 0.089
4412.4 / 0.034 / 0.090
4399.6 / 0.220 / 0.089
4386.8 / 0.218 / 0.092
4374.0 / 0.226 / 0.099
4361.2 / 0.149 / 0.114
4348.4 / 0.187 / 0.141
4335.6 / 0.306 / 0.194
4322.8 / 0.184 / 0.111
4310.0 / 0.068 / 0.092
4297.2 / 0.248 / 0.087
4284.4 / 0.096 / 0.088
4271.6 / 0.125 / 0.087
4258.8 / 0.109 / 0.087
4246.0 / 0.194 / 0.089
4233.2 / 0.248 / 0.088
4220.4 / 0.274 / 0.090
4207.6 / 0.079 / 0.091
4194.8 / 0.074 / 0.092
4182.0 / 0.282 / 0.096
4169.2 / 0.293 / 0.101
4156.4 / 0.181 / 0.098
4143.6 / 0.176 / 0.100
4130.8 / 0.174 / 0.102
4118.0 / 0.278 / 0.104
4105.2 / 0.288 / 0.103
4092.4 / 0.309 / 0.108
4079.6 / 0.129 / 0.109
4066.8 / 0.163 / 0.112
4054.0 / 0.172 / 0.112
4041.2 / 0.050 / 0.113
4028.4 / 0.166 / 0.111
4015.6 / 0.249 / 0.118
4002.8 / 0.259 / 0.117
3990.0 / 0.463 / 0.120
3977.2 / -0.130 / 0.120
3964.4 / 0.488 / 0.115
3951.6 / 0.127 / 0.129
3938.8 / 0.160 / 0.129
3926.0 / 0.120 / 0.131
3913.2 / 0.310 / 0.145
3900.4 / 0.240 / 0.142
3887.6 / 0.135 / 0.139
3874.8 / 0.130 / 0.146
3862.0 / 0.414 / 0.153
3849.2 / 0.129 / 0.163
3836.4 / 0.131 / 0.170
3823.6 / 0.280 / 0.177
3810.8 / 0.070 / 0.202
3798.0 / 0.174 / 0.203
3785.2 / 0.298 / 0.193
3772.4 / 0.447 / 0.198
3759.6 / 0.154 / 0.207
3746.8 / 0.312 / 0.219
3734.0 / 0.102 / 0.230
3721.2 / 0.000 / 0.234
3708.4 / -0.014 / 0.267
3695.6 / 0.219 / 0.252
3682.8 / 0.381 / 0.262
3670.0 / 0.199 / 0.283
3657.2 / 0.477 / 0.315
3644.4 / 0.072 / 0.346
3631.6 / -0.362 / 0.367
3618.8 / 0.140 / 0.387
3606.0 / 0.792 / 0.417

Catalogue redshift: 0.193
